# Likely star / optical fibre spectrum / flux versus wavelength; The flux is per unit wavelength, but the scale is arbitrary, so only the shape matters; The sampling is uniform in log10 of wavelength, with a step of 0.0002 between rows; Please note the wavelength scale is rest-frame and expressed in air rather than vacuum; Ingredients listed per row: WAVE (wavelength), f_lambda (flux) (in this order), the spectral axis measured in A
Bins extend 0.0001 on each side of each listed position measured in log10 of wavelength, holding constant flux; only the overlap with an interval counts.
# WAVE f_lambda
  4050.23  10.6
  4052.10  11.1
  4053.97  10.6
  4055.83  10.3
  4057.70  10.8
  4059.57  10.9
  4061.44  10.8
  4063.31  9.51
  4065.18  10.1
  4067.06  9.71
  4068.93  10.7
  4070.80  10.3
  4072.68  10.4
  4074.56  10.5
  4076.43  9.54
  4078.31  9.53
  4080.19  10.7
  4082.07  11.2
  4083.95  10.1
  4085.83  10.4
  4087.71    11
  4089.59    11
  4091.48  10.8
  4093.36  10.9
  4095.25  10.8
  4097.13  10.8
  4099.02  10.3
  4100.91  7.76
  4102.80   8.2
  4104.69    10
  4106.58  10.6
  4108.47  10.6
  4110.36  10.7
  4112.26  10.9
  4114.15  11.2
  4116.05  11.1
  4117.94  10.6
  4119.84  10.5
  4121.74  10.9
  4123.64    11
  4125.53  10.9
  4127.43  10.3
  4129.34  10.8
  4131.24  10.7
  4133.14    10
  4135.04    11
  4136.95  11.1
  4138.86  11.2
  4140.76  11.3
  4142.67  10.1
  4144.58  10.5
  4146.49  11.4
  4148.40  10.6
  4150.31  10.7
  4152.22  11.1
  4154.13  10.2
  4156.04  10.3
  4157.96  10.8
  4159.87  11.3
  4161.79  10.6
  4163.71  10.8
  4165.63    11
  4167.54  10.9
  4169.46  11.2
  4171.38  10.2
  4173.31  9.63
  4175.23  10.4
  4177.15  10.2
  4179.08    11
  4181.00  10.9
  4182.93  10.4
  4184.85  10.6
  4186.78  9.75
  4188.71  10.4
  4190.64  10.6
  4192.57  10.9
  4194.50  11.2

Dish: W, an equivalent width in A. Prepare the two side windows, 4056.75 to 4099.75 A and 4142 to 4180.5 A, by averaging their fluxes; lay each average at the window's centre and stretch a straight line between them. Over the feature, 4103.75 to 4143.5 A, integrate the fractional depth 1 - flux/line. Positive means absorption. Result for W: -0.64 A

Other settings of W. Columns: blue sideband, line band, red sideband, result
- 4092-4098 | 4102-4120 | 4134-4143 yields 0.7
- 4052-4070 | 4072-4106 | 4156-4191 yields 0.8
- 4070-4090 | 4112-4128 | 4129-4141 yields -0.1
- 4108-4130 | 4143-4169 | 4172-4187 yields -0.6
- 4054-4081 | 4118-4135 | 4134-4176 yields -0.1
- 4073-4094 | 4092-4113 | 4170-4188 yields 0.7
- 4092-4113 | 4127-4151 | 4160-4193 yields -0.9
